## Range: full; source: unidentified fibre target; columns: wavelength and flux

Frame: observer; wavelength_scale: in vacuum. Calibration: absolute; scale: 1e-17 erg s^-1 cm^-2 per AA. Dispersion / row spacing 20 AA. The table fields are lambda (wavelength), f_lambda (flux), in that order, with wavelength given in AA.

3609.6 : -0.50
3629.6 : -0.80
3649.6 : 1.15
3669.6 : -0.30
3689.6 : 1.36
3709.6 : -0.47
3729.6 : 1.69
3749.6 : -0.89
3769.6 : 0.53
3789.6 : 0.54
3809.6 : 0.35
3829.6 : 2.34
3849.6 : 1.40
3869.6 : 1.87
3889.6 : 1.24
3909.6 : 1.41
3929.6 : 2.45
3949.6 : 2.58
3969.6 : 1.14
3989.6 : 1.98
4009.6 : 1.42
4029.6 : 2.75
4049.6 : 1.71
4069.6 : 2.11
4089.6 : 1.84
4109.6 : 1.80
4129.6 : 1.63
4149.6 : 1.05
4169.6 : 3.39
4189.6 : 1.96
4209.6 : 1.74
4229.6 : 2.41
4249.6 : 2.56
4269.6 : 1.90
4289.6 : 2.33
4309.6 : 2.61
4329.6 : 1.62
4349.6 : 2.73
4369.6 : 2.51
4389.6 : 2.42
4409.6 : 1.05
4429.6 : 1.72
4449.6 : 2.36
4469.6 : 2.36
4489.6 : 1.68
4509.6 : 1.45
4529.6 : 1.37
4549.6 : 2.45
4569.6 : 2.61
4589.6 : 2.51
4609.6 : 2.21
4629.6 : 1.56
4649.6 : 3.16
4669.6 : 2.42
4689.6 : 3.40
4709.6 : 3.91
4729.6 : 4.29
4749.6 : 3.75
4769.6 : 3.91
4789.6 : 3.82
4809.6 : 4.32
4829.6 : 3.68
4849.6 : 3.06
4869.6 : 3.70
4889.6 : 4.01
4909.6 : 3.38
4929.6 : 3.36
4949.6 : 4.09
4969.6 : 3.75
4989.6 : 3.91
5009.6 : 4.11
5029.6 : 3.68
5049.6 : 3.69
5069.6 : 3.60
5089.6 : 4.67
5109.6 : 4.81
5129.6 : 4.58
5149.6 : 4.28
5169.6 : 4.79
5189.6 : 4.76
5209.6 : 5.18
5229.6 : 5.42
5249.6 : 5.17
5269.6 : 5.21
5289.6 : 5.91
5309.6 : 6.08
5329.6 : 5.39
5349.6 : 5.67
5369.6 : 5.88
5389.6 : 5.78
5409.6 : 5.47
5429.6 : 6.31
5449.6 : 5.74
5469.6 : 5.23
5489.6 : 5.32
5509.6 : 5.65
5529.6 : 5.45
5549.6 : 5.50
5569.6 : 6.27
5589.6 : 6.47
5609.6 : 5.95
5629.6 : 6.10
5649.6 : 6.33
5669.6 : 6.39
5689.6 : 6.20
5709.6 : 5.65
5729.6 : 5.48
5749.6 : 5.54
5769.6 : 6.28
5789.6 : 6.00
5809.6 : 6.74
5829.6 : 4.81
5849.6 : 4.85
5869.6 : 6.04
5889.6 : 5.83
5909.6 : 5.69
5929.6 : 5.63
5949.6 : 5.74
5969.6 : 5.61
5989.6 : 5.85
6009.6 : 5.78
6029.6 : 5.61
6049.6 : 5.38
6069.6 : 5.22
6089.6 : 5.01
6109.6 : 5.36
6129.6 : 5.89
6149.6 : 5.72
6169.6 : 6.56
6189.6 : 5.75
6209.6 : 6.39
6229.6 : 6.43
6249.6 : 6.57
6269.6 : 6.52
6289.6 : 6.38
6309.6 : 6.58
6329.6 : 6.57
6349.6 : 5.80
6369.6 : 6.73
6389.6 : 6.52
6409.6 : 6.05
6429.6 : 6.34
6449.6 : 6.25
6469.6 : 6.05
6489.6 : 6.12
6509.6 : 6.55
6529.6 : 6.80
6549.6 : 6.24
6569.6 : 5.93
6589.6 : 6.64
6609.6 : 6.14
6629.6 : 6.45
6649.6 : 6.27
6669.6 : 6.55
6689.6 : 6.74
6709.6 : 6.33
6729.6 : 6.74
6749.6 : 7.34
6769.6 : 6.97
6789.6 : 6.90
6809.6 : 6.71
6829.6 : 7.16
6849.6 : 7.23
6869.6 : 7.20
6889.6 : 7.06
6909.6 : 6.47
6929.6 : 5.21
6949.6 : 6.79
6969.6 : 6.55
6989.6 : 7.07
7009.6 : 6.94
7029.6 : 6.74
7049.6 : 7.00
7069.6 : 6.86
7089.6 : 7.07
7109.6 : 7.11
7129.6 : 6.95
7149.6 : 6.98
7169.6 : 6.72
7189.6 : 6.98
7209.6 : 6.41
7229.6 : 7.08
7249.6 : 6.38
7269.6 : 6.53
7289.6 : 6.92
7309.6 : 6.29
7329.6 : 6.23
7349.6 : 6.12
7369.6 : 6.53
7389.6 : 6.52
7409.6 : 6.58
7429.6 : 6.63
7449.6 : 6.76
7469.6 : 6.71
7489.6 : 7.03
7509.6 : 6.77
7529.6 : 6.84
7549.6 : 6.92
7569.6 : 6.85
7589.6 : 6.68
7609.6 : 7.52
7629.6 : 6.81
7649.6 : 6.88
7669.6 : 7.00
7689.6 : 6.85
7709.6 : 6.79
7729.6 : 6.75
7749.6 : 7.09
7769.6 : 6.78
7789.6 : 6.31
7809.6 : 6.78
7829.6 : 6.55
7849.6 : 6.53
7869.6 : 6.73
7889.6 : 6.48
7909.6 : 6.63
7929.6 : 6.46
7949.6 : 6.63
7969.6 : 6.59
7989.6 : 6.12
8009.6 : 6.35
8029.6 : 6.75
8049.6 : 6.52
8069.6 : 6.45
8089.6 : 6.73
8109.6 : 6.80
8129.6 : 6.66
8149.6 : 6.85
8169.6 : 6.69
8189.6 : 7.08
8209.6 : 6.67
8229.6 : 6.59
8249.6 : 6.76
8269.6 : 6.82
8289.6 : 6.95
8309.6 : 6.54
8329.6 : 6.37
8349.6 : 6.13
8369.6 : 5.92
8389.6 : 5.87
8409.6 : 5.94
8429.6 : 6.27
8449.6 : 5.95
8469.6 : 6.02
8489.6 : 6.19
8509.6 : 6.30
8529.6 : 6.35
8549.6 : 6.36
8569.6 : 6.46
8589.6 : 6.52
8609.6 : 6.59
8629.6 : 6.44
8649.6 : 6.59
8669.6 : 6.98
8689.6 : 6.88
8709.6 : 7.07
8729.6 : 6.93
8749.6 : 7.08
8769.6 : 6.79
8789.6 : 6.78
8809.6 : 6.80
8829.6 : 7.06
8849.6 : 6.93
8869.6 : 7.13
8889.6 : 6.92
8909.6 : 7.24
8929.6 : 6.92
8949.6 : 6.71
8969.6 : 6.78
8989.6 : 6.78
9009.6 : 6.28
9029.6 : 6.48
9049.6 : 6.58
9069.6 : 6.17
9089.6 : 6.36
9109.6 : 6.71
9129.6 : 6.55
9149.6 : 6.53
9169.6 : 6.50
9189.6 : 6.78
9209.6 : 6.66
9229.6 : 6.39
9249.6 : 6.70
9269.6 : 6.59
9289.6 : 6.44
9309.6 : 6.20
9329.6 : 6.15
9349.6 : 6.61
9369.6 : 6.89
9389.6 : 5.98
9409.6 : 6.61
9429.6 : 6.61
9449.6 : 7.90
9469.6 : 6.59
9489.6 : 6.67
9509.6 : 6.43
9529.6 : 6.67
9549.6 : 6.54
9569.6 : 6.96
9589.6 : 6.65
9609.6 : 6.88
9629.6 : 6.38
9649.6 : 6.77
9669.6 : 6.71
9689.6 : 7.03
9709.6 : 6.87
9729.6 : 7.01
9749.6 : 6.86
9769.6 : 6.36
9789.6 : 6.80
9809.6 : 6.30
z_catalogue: 0.176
